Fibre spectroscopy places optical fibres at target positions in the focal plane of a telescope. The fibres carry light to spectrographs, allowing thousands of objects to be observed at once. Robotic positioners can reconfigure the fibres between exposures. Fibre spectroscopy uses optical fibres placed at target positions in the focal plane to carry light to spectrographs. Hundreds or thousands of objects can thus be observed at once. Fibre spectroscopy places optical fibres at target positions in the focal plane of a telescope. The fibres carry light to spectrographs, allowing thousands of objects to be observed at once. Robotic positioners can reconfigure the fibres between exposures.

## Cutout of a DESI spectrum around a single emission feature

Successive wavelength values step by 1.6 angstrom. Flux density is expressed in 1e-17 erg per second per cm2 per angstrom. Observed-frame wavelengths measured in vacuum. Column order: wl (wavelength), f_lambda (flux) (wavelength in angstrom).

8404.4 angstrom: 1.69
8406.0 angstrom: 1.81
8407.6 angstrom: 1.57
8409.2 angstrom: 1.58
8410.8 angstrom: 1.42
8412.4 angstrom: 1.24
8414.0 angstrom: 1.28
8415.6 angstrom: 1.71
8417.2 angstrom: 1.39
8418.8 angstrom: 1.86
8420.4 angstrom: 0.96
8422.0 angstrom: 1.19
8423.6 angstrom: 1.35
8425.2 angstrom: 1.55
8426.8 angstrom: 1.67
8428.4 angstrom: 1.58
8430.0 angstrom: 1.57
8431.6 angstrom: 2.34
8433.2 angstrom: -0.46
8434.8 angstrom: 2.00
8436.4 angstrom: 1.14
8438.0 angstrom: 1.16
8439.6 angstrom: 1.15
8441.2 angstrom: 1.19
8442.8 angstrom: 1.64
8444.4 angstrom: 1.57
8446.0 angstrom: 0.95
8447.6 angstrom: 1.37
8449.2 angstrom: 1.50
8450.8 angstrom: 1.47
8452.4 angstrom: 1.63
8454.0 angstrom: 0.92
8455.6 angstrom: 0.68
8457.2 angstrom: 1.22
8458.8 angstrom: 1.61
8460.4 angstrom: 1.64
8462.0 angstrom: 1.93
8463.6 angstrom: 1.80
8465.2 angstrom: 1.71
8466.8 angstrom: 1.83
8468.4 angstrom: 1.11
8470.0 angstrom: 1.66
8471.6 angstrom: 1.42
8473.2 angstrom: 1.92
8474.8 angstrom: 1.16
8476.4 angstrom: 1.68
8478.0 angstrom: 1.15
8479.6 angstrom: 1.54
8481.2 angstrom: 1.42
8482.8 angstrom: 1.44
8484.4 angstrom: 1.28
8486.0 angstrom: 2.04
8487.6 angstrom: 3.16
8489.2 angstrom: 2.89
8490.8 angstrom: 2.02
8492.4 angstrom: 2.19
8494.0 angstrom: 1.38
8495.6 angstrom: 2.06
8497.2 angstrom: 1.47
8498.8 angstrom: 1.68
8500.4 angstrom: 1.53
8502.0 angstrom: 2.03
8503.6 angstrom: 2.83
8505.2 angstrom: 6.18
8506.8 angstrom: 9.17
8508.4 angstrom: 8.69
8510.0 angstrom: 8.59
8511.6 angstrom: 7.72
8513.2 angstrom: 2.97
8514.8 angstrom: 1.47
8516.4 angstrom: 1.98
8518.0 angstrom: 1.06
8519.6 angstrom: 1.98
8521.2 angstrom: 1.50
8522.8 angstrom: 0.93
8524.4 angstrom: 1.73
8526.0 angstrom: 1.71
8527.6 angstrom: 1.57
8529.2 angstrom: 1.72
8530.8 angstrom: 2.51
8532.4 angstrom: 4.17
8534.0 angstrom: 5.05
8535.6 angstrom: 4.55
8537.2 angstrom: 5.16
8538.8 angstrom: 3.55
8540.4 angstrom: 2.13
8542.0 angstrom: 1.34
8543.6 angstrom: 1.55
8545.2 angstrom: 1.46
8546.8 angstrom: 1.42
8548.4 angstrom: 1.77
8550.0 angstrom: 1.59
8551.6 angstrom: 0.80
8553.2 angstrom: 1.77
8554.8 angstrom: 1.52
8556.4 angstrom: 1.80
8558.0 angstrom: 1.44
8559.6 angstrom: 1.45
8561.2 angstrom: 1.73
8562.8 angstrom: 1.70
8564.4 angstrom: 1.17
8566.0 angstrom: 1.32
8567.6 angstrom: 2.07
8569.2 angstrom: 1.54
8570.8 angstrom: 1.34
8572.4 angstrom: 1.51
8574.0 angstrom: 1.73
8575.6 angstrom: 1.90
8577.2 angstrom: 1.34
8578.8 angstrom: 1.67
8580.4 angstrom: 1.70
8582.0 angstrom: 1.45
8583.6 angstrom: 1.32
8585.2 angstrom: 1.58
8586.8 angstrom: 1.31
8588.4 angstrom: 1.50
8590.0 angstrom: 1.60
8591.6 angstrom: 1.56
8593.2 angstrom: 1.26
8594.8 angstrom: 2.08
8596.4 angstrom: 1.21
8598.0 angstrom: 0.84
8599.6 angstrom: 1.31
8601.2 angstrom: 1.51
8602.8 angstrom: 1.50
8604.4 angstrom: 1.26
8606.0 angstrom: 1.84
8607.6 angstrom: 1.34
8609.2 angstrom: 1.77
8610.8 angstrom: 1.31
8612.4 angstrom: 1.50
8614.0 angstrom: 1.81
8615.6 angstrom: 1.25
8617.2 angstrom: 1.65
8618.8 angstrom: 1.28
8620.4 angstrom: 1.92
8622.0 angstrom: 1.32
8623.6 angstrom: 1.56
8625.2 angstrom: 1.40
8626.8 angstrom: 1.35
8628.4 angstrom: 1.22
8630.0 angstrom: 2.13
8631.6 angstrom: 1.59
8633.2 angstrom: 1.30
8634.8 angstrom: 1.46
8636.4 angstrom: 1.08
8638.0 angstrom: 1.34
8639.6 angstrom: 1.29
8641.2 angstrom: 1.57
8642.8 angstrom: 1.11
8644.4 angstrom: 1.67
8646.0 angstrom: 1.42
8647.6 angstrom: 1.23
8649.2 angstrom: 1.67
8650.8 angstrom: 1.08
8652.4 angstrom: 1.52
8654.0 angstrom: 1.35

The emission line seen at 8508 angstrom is Halpha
